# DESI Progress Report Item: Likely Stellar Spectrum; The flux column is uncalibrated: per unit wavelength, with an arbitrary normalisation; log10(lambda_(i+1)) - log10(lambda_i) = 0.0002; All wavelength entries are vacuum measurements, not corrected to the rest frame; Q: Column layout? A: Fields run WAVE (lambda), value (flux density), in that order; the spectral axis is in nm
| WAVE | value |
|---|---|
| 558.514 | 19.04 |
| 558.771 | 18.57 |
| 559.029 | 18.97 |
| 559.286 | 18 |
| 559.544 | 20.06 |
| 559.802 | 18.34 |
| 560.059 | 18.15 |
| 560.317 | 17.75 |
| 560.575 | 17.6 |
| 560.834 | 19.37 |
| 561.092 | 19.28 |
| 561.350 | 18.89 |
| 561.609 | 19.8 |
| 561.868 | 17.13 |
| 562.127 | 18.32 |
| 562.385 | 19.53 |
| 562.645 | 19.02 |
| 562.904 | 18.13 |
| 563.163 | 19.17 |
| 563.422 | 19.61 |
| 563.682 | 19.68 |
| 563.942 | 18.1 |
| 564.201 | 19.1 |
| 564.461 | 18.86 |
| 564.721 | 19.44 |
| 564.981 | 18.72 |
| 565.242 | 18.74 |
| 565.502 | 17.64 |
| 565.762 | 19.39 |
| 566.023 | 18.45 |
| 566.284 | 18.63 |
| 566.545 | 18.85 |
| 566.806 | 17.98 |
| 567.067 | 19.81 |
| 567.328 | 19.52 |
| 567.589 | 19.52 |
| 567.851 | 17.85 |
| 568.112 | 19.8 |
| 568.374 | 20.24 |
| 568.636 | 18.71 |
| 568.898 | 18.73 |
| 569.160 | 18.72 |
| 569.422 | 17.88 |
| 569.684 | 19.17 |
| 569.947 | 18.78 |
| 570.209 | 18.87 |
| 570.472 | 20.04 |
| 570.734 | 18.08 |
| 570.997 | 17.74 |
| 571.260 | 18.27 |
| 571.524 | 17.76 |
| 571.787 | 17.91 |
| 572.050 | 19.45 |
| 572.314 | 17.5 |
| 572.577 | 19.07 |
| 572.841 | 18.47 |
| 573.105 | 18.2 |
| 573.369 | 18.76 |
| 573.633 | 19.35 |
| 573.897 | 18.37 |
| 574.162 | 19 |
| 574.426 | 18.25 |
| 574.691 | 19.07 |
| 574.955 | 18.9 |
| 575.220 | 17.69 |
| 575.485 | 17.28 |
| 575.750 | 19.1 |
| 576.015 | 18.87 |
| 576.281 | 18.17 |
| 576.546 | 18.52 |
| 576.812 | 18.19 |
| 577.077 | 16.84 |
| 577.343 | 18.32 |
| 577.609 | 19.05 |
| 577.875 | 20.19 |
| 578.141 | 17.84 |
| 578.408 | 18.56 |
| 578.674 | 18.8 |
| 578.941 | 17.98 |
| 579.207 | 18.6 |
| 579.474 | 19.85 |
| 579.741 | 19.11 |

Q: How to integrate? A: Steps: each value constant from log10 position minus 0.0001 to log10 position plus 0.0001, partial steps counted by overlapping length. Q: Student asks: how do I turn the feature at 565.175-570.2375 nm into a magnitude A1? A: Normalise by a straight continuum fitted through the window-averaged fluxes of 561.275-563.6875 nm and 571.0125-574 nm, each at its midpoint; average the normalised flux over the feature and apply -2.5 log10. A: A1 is -0.01 mag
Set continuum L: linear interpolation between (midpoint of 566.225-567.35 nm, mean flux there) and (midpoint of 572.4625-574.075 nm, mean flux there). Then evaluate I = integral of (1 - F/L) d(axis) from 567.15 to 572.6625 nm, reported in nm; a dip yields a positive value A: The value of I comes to 0.02 nm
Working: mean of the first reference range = 18.9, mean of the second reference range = 18.7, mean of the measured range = 18.8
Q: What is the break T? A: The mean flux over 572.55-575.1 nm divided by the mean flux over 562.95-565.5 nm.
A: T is 0.99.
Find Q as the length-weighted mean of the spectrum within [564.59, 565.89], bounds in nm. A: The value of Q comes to 18.8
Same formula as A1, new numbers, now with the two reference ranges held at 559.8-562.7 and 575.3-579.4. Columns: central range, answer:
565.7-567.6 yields -0.025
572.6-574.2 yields -0.013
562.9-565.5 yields -0.021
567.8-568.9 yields -0.038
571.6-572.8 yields 0.002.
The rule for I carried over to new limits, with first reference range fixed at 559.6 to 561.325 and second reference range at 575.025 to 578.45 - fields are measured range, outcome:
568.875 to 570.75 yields -0.04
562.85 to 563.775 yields -0.04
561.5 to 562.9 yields -0.01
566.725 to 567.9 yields -0.04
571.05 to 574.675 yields -0.02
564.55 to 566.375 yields -0.02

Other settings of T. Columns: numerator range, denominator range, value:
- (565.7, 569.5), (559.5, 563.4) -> 1.01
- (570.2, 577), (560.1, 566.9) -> 0.99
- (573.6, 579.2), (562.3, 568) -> 0.98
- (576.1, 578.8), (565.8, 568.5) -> 0.97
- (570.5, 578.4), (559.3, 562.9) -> 0.99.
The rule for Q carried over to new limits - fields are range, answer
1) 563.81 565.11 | 18.9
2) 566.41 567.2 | 18.9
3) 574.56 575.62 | 18.2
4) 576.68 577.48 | 17.8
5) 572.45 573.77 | 18.8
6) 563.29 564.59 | 19.1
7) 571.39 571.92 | 17.8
